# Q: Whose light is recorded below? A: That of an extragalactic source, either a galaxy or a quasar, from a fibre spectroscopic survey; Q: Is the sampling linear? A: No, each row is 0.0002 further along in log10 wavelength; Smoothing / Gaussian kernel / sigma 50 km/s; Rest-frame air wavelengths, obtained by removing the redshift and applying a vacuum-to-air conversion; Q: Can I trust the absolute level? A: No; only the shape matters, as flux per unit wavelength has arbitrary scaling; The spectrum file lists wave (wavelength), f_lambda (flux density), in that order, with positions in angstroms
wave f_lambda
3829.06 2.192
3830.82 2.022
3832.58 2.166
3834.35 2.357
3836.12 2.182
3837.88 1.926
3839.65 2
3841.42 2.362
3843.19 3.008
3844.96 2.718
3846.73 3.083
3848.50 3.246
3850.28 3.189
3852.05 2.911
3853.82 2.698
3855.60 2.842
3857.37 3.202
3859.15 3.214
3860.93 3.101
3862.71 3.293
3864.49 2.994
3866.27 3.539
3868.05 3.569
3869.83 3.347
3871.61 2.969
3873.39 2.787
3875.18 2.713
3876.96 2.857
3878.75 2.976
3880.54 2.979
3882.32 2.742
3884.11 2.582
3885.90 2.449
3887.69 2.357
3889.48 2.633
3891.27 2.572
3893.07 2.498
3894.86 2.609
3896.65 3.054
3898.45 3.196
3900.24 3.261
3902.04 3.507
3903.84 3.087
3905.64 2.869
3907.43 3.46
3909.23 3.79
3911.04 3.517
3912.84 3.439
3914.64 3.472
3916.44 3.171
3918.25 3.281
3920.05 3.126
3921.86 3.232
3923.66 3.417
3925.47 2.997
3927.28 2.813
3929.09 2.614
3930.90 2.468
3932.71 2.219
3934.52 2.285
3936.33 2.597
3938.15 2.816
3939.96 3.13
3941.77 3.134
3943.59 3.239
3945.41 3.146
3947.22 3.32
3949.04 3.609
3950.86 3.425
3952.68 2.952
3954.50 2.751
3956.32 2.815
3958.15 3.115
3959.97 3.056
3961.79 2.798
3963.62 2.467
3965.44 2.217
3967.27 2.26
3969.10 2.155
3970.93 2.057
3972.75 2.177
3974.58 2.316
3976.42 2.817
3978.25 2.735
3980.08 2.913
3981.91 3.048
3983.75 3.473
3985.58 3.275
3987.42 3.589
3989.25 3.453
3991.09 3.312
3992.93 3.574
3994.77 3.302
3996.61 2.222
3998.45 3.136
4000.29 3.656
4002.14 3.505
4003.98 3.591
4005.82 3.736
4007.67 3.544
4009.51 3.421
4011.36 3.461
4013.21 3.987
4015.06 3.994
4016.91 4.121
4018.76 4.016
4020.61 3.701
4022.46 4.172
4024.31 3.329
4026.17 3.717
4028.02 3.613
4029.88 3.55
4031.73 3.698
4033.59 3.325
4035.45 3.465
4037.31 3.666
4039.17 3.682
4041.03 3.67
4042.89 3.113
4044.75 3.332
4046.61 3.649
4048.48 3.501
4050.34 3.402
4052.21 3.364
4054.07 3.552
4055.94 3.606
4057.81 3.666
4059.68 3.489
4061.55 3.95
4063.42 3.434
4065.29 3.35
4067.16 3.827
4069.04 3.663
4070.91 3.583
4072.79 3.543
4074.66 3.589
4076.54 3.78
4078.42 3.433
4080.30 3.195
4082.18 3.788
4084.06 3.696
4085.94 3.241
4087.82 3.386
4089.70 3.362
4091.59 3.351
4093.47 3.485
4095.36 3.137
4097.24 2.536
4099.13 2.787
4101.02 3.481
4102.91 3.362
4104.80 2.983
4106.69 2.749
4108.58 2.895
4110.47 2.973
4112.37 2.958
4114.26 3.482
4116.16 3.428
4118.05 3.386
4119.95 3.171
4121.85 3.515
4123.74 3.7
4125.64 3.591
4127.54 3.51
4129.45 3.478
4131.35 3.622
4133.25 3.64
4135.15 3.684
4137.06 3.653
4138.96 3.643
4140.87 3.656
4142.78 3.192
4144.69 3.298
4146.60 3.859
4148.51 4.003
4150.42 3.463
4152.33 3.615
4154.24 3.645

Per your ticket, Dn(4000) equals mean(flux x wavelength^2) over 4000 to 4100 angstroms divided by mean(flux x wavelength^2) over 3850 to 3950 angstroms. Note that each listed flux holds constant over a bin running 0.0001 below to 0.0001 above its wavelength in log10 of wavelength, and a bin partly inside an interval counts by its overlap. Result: 1.27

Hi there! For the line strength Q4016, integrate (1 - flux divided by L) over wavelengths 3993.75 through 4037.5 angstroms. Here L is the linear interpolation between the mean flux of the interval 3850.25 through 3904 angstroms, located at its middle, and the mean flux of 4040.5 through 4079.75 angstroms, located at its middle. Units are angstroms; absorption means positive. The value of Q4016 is -2.3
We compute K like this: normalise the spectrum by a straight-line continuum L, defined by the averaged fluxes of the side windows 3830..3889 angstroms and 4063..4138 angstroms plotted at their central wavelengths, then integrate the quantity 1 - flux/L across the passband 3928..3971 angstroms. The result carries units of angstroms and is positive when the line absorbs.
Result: 3.2 angstroms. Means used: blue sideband 2.8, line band 2.79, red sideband 3.39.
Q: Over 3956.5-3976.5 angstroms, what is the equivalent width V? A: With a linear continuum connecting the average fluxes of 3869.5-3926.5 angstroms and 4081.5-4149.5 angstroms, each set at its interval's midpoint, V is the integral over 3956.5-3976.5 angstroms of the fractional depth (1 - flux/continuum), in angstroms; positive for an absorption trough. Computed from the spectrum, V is 4.1 angstroms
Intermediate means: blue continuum 3.03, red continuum 3.38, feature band 2.49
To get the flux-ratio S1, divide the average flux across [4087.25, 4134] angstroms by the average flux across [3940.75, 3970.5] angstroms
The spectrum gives 1.13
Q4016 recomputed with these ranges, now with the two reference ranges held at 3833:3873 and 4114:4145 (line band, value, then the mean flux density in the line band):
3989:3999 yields 0.2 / 3.15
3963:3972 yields 2.6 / 2.22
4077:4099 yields 0.6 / 3.32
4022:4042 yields -1.9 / 3.61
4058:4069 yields -0.8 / 3.62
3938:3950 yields -0.5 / 3.23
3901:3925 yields -2.4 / 3.33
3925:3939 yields 2.2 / 2.59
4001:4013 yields -1.2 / 3.57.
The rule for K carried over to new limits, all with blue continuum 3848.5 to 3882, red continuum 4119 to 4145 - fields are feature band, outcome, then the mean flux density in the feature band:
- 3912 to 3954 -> 1.9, 3.04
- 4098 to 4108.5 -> 1.3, 3.05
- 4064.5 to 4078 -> -0.8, 3.61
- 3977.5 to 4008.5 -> -0.1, 3.3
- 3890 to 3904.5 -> 0.7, 2.96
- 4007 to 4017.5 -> -1.3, 3.75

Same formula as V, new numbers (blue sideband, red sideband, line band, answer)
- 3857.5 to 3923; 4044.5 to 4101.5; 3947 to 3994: 4.8 angstroms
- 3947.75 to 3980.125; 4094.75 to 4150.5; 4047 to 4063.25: -2.5 angstroms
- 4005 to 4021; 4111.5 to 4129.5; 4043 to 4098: 1.7 angstroms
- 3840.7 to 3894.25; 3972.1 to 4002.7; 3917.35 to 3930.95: -0.1 angstroms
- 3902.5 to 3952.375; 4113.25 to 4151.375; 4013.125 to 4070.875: -4.8 angstroms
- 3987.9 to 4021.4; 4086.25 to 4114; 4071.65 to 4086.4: -1.5 angstroms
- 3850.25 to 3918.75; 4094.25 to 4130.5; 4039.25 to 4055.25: -1.5 angstroms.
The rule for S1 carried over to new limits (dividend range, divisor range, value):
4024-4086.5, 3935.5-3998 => 1.21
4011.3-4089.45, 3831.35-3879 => 1.26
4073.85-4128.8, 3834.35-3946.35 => 1.13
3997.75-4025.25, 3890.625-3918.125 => 1.16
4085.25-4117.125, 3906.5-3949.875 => 1.02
